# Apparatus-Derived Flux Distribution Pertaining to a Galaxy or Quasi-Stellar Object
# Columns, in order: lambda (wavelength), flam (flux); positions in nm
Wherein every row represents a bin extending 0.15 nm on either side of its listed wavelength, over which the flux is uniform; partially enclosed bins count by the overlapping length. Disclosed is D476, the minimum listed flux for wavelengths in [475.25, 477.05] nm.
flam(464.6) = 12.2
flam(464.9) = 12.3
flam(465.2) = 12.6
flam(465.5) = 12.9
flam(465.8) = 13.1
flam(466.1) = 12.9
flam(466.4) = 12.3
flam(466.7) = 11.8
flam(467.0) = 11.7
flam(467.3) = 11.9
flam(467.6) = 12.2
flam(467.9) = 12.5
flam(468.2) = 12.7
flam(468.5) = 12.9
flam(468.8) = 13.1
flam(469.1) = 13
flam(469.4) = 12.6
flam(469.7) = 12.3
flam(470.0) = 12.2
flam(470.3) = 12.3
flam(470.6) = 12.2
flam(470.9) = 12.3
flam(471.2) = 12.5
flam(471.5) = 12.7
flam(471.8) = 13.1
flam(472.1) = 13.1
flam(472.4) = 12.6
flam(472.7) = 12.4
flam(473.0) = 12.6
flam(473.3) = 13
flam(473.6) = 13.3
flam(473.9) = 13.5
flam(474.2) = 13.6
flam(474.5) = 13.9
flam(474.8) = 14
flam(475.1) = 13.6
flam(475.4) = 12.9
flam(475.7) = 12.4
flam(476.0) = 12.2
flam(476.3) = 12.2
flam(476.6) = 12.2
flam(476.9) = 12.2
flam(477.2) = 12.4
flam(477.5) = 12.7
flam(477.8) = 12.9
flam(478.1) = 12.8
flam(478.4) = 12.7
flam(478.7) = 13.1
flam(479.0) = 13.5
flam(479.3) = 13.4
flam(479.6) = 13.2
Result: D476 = 12.2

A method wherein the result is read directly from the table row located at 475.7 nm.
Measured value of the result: 12.4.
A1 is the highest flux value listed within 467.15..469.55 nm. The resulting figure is 13.1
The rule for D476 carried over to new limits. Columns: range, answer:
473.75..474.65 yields 13.5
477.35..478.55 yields 12.7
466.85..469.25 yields 11.7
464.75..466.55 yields 12.3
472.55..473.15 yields 12.4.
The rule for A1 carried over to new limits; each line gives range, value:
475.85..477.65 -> 12.7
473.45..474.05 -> 13.5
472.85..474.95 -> 14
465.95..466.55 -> 12.9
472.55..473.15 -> 12.6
